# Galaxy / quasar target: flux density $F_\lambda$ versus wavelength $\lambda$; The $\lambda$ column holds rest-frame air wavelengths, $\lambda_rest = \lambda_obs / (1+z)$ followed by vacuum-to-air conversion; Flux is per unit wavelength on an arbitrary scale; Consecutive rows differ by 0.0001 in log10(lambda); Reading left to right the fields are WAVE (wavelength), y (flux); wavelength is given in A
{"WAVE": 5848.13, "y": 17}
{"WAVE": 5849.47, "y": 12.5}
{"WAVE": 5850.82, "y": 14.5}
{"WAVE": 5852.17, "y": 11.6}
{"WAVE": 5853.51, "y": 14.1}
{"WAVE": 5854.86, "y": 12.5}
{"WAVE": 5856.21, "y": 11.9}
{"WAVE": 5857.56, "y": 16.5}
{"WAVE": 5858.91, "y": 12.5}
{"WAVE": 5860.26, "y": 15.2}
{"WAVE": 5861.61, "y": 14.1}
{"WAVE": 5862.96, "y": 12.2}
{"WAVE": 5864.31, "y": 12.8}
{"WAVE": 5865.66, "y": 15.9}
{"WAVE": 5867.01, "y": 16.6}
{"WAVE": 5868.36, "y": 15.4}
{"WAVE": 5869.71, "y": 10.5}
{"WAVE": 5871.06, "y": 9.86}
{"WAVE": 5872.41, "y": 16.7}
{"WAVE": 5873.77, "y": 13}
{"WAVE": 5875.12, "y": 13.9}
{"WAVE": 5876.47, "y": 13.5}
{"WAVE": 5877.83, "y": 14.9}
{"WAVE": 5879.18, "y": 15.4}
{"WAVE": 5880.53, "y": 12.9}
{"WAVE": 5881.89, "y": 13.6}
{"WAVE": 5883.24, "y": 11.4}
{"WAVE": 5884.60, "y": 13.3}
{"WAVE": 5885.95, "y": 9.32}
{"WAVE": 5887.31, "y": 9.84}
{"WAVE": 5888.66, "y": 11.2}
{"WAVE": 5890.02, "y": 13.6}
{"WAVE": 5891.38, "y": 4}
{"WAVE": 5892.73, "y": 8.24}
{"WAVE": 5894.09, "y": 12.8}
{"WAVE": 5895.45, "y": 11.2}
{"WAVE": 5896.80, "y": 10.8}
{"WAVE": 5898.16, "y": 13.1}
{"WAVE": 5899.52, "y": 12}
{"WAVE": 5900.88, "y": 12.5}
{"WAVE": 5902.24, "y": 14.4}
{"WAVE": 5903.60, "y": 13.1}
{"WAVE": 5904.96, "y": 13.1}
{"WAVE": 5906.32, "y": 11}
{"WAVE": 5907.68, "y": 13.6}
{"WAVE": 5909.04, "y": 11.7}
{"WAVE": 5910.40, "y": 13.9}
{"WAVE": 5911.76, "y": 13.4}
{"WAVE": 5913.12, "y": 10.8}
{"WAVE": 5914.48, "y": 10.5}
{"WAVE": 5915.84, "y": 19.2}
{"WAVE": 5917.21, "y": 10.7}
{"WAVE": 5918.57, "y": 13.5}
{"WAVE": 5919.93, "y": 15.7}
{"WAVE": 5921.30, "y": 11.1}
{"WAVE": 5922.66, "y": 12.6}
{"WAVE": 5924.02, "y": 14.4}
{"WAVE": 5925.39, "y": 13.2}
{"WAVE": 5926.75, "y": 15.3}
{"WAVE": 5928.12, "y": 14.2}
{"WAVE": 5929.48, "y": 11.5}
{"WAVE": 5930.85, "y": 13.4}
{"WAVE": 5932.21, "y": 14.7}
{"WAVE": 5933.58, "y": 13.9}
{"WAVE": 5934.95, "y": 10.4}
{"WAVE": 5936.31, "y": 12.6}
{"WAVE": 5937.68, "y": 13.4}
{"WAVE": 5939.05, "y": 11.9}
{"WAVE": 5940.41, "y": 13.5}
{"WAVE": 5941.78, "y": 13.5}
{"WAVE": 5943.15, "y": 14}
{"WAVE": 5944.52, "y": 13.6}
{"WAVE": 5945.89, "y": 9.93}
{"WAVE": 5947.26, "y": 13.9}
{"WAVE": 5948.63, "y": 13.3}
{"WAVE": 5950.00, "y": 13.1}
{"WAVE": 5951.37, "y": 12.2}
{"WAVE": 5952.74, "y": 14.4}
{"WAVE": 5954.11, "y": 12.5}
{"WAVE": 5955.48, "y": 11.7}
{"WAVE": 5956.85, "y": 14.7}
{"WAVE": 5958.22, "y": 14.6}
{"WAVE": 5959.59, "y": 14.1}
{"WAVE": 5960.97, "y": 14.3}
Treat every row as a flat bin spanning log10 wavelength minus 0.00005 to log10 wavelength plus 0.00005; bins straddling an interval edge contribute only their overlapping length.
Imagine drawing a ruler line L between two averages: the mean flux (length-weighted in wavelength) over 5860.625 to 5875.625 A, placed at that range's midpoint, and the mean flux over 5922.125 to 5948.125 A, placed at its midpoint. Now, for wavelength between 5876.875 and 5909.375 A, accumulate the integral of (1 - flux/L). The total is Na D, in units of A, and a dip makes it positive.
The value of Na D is 3.7 A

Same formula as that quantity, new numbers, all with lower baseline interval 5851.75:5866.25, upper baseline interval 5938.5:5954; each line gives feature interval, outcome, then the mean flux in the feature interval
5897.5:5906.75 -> 0.4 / 12.8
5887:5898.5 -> 2.5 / 10.5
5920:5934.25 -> -0.4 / 13.5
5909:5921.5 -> 0.0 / 13.2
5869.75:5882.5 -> -0.1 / 13.6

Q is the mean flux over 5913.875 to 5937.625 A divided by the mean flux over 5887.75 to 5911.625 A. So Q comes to 1.13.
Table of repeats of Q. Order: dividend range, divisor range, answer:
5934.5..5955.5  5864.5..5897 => 1.03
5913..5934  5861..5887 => 1.01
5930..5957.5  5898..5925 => 1.00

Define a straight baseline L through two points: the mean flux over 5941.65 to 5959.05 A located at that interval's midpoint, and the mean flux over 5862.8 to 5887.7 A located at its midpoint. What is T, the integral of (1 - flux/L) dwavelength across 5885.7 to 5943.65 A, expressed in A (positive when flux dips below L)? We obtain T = 3.2 A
